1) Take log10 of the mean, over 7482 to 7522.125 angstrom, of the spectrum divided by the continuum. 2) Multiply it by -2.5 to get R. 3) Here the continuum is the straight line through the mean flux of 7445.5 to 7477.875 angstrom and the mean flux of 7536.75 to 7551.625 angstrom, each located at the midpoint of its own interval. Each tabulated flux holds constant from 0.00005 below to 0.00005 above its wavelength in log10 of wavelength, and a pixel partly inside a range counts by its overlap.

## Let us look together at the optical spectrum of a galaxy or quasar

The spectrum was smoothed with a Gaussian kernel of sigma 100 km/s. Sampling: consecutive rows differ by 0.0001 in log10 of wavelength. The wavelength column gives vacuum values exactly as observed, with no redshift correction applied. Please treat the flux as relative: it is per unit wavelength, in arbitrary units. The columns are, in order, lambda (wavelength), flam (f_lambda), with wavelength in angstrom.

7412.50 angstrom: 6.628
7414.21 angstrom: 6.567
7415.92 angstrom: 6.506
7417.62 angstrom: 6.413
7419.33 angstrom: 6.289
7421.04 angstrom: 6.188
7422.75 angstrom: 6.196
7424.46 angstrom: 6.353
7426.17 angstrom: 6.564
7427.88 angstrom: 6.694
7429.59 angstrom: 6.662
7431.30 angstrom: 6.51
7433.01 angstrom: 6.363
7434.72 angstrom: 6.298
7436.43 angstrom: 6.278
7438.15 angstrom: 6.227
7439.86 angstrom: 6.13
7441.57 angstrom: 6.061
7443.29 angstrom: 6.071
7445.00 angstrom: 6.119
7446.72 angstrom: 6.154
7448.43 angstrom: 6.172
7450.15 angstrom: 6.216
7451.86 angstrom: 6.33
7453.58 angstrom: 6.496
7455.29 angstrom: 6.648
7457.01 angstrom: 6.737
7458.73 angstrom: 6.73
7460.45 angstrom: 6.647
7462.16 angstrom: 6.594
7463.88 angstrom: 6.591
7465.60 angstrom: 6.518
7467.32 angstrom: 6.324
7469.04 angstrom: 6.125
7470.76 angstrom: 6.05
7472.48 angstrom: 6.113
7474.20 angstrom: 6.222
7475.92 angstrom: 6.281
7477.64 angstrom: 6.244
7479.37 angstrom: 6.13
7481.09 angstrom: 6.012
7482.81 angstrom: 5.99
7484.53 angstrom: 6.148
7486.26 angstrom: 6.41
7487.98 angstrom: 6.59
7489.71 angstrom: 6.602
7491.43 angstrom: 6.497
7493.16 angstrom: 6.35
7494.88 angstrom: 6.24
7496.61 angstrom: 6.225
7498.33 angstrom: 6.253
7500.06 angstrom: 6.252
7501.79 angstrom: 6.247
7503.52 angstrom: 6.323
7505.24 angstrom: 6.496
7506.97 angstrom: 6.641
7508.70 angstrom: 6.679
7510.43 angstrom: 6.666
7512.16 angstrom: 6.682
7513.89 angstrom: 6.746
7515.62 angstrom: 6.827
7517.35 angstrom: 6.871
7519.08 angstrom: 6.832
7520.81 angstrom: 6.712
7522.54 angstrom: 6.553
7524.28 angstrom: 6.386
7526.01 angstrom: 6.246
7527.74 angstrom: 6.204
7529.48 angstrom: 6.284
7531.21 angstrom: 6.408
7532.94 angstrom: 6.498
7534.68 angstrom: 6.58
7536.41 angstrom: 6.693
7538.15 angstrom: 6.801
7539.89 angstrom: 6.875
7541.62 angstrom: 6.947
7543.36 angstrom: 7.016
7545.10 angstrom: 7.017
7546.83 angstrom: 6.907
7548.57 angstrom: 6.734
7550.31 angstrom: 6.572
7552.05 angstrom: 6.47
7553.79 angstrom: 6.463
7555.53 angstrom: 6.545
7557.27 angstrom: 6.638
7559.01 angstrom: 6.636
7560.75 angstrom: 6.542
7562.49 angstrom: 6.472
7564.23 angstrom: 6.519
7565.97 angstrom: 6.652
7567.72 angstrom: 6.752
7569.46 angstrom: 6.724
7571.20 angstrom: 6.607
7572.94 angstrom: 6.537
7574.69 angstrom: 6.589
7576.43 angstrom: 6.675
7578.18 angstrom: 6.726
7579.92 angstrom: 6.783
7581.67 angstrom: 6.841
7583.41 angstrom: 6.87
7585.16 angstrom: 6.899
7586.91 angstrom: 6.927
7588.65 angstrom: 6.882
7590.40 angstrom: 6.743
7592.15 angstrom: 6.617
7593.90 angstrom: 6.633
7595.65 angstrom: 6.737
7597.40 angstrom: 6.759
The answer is 0.02 mag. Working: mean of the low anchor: 6.38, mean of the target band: 6.49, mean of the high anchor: 6.84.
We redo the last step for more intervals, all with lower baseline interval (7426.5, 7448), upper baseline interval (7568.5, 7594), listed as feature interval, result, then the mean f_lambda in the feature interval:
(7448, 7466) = -0.027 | 6.52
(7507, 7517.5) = -0.032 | 6.73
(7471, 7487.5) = 0.043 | 6.18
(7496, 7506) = 0.033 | 6.3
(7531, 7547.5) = -0.028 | 6.79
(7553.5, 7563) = 0.018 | 6.56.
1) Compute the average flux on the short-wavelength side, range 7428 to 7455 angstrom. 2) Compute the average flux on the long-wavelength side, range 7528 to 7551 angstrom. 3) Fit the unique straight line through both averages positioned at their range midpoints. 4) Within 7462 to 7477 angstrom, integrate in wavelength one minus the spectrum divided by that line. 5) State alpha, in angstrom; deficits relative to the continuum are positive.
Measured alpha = 0.3 angstrom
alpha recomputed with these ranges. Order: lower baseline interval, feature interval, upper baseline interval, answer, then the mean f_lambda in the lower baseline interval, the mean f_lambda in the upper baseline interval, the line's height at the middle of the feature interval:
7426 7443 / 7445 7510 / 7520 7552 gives 1.17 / 6.36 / 6.63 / 6.47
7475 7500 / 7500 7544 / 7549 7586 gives -1.10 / 6.28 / 6.64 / 6.44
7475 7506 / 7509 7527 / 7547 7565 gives -0.67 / 6.29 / 6.57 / 6.41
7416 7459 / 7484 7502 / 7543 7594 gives 0.40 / 6.35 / 6.7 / 6.5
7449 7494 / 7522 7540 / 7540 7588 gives 0.28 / 6.37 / 6.71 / 6.59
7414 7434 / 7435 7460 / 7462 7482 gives 0.12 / 6.44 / 6.25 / 6.35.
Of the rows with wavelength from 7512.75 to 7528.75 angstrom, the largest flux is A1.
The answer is 6.871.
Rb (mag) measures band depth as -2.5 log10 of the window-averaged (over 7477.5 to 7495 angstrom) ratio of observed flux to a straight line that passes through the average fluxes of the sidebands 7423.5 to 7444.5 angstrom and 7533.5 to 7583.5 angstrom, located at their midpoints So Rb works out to 0.03 mag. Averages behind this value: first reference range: 6.35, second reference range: 6.69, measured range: 6.3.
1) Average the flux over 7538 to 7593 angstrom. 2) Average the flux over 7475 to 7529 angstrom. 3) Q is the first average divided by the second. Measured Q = 1.04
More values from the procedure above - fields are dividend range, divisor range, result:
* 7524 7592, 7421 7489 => 1.05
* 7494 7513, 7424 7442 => 1.01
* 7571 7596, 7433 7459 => 1.07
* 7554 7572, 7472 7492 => 1.05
